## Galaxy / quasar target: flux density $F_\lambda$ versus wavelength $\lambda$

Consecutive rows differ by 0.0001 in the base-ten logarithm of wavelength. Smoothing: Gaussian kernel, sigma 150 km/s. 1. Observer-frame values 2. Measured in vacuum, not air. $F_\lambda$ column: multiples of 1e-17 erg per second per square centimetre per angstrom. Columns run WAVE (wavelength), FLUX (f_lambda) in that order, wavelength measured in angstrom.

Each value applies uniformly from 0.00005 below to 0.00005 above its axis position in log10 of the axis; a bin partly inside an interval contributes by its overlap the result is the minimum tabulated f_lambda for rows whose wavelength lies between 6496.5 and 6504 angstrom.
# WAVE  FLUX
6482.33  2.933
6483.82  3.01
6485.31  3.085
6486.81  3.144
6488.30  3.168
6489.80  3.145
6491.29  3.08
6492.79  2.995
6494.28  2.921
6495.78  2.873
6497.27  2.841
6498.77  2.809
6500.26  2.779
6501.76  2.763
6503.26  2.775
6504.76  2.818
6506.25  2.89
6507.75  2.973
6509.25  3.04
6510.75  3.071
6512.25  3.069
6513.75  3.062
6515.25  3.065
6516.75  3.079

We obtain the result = 2.763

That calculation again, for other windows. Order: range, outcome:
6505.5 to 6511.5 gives 2.89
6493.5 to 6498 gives 2.841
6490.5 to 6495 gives 2.921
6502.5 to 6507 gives 2.775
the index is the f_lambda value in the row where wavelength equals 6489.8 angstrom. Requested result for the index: 3.145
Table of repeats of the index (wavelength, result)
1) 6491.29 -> 3.08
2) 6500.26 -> 2.779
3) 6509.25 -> 3.04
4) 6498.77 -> 2.809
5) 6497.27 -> 2.841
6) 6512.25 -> 3.069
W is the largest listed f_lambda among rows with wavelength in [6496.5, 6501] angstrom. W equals 2.841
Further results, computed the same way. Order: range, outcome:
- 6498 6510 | 3.04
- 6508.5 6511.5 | 3.071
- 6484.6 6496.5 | 3.168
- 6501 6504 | 2.775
